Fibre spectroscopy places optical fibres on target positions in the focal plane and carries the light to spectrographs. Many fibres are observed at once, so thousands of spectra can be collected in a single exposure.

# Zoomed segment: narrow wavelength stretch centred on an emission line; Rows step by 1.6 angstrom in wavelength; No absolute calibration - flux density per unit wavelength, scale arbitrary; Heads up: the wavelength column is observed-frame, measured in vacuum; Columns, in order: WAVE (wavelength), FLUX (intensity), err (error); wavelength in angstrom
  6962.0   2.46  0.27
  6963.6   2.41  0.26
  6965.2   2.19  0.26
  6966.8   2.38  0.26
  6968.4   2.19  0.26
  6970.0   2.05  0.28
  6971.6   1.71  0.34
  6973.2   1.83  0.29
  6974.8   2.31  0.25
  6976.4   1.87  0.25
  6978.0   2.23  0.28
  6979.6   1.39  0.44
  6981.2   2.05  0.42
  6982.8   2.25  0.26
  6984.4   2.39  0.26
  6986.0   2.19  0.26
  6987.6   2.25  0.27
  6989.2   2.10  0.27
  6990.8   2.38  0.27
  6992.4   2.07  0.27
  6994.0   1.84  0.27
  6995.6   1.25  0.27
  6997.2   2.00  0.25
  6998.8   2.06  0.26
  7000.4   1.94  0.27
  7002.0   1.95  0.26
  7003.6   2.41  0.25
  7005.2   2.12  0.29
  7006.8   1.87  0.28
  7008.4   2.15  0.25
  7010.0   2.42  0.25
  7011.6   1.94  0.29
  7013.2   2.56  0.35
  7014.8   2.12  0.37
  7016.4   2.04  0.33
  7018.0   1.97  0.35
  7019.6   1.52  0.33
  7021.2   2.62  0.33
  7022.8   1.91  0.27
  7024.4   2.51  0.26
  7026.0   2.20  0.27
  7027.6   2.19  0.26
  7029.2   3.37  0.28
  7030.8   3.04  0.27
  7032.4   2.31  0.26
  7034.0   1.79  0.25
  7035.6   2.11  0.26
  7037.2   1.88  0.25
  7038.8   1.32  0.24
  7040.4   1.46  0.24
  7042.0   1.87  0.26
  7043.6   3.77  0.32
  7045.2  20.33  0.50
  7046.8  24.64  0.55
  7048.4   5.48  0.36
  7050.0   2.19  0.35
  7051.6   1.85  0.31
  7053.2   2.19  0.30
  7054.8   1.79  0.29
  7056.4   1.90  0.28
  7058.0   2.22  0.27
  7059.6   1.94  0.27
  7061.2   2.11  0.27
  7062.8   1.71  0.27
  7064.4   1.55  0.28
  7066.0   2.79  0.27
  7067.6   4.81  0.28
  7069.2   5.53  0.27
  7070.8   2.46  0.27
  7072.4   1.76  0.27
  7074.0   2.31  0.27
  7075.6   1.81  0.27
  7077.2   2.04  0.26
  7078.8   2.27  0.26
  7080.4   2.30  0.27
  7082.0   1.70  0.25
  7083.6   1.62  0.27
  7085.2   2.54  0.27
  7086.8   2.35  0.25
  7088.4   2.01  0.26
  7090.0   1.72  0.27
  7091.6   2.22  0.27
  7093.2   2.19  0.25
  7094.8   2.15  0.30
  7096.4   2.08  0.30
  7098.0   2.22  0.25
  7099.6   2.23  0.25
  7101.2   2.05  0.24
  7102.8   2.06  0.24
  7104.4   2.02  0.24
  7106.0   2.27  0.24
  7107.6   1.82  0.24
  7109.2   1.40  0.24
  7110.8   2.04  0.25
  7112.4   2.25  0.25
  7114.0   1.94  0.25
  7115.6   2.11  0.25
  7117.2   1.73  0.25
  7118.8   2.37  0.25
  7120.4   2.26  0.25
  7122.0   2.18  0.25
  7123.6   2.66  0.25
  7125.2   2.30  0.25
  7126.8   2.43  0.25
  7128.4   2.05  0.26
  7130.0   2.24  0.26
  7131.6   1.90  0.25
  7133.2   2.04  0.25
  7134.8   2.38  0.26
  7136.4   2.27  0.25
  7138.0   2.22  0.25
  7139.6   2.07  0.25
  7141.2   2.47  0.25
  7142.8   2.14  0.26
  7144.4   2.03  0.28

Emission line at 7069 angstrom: [N II]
